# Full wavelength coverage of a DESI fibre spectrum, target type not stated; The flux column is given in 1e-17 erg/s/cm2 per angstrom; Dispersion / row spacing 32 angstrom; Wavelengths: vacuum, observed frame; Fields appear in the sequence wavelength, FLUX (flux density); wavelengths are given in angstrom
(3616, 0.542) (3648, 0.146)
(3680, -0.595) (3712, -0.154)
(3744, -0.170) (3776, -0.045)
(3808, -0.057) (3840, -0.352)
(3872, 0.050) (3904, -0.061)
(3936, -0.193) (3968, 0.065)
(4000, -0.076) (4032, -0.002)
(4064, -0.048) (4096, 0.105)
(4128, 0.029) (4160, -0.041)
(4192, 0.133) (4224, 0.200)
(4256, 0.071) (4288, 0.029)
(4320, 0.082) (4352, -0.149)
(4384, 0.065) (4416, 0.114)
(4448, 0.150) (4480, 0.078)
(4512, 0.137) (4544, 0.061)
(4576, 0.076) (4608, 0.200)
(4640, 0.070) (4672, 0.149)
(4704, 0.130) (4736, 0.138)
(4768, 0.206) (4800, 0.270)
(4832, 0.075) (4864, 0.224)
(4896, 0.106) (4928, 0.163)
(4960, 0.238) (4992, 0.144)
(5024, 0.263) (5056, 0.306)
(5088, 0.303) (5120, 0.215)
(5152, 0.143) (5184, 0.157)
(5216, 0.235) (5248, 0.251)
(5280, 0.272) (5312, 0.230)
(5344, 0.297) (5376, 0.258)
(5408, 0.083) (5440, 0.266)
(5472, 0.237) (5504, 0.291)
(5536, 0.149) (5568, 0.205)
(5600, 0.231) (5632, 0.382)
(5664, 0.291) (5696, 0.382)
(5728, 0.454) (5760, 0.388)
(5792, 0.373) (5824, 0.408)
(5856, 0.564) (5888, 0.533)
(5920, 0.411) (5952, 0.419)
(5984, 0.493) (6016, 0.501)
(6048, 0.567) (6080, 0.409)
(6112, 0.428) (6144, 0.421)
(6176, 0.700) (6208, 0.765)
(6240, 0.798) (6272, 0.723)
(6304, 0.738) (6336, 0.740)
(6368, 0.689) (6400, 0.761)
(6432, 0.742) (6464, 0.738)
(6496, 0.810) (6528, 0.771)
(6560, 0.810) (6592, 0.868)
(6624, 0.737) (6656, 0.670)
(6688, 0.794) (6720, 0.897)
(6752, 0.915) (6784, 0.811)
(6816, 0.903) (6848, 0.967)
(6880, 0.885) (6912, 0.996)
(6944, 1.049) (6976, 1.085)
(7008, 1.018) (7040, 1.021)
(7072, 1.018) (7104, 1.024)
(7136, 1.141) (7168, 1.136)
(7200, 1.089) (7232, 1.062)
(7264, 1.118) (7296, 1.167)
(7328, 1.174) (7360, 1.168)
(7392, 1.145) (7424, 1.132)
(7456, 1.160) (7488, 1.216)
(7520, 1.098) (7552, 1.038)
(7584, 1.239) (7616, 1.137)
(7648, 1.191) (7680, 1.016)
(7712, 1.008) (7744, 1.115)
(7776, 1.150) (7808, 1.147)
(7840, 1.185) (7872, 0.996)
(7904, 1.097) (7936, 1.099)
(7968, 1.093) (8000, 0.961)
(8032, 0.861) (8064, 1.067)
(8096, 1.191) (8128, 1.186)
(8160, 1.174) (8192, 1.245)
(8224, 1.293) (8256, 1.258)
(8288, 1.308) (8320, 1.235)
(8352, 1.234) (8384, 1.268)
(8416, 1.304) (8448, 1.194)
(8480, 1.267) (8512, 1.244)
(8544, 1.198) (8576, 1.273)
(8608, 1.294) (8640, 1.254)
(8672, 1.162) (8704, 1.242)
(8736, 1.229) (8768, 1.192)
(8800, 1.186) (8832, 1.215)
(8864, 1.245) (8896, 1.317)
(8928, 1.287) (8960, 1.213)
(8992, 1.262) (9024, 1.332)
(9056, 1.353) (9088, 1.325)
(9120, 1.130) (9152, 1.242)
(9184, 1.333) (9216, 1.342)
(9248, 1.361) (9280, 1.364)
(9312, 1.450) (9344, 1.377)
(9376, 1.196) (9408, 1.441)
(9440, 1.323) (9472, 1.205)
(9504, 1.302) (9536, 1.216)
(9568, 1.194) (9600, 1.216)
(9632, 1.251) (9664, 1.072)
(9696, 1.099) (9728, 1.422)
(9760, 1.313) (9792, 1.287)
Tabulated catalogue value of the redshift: 0.549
